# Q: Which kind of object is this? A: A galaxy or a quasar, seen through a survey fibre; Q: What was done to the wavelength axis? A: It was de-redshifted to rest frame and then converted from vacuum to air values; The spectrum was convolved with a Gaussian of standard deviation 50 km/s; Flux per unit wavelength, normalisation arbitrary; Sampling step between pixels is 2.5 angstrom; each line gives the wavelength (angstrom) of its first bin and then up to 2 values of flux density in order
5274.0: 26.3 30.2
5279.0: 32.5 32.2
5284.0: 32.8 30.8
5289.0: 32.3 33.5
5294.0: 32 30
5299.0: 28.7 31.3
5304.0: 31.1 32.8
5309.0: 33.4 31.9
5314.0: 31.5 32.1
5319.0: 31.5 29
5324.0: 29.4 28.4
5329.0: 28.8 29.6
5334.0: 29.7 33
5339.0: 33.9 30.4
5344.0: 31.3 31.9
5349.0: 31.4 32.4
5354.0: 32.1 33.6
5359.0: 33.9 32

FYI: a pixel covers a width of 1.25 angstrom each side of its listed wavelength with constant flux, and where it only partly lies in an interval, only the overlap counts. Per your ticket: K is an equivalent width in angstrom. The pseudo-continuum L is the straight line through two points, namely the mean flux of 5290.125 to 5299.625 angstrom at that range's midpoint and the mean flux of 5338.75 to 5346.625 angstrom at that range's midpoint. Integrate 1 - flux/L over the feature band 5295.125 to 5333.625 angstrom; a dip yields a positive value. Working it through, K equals 0.9 angstrom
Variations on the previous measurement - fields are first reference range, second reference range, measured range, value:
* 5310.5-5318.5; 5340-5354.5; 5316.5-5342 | 1.0 angstrom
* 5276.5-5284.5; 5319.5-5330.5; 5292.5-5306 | 0.0 angstrom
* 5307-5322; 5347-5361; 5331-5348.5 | 0.4 angstrom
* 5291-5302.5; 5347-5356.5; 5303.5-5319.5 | -0.4 angstrom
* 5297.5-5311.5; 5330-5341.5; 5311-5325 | 0.2 angstrom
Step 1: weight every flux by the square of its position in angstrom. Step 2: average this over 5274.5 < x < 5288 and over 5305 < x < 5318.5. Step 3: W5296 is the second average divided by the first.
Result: 1.0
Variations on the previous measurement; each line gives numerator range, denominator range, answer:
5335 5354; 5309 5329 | 1.06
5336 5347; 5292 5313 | 1.03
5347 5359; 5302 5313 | 1.03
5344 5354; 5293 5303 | 1.07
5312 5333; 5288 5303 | 0.97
